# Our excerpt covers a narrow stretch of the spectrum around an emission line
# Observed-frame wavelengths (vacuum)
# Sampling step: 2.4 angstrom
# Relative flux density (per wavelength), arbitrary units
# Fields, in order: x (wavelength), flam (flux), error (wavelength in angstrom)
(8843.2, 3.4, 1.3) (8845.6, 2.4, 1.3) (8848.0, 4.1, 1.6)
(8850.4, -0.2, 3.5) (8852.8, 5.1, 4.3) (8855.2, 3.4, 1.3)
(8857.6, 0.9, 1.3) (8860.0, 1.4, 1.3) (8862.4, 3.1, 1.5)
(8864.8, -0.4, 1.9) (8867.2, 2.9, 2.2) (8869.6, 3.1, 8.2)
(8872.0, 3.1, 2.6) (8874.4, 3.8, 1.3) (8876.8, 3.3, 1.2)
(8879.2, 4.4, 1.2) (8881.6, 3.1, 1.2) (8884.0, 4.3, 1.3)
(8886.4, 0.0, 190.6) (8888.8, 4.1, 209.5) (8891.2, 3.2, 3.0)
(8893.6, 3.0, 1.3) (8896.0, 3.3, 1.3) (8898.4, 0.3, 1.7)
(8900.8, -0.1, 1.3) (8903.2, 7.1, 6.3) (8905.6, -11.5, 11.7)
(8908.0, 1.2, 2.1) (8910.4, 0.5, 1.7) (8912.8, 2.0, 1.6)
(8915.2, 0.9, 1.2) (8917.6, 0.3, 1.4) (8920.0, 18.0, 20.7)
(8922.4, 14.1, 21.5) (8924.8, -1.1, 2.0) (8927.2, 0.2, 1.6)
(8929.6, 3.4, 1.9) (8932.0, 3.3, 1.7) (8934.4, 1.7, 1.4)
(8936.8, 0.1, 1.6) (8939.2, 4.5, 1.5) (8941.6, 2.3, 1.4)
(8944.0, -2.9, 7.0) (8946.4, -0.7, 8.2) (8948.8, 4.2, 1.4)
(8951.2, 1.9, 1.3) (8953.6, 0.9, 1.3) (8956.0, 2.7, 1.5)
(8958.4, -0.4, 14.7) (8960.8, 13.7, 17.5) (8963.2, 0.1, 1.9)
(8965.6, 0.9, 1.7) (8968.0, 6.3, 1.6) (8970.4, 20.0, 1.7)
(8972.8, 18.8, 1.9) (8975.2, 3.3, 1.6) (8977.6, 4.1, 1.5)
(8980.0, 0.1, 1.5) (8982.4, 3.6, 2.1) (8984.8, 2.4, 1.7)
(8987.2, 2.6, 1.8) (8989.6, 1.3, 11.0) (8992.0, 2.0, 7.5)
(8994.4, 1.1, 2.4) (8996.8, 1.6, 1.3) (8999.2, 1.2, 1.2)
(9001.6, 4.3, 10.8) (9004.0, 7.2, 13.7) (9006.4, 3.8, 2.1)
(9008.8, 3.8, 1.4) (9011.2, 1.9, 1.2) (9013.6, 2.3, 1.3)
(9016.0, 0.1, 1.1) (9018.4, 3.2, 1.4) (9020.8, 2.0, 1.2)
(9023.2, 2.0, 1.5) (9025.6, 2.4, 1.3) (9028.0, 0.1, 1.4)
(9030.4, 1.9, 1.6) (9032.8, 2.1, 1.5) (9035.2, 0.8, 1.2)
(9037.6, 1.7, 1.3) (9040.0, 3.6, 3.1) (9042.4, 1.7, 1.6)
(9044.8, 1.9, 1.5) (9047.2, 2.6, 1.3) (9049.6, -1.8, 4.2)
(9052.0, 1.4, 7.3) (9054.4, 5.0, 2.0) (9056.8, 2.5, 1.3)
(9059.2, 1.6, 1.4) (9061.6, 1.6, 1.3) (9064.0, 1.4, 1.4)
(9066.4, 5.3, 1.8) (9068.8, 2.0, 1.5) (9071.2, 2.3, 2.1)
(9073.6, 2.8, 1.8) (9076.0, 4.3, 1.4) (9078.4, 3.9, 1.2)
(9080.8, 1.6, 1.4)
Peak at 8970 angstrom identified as [O III]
